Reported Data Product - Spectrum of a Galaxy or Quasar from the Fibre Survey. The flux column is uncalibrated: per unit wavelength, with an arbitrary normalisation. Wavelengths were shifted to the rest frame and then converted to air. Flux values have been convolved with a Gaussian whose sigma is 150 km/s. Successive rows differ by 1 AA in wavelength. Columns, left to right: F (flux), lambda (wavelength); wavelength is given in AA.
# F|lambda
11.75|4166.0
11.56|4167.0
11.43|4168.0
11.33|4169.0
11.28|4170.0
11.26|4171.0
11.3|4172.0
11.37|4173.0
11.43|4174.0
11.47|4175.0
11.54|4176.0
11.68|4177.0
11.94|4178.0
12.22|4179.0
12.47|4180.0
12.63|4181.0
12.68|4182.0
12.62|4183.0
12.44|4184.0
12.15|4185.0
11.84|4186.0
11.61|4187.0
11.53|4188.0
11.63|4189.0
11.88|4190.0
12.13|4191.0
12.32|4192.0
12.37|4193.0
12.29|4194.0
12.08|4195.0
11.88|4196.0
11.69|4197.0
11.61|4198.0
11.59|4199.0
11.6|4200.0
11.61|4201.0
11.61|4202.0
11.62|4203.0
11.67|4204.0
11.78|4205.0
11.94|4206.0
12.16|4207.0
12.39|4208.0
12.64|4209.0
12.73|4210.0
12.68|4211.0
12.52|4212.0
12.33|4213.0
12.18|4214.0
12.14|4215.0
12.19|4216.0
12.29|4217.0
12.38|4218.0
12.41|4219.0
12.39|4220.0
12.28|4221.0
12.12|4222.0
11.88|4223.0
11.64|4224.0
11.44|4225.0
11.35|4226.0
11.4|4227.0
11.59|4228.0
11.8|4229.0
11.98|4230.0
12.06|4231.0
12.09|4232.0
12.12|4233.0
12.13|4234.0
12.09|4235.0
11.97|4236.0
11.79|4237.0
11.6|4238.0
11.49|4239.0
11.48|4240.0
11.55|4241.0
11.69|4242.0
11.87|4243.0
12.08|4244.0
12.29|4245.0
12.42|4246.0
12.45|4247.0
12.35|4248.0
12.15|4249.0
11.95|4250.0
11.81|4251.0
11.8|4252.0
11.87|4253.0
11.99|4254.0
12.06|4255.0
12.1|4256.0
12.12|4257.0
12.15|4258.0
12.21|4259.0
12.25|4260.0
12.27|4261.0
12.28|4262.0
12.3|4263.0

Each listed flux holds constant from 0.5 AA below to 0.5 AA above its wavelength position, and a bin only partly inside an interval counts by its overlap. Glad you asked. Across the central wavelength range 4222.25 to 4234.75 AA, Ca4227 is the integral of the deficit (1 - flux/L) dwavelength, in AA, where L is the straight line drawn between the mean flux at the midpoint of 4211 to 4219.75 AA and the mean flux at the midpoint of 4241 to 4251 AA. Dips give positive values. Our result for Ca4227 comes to 0.4 AA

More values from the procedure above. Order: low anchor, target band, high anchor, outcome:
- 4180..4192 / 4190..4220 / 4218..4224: 0.14 AA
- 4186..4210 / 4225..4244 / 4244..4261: 0.44 AA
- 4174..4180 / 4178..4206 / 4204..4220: 0.07 AA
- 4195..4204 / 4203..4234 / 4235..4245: -0.95 AA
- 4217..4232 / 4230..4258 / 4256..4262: 0.23 AA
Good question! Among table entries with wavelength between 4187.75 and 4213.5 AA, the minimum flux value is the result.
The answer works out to 11.53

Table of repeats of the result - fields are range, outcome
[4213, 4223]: 11.88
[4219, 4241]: 11.35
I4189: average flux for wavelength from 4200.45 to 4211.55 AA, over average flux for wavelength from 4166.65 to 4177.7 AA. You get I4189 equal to 1.1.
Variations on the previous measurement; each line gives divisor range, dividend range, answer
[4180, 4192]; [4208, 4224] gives 1.02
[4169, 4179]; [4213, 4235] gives 1.04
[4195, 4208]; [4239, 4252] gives 1.02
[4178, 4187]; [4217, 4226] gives 0.98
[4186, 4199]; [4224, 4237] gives 0.99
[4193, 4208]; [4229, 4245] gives 1.00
